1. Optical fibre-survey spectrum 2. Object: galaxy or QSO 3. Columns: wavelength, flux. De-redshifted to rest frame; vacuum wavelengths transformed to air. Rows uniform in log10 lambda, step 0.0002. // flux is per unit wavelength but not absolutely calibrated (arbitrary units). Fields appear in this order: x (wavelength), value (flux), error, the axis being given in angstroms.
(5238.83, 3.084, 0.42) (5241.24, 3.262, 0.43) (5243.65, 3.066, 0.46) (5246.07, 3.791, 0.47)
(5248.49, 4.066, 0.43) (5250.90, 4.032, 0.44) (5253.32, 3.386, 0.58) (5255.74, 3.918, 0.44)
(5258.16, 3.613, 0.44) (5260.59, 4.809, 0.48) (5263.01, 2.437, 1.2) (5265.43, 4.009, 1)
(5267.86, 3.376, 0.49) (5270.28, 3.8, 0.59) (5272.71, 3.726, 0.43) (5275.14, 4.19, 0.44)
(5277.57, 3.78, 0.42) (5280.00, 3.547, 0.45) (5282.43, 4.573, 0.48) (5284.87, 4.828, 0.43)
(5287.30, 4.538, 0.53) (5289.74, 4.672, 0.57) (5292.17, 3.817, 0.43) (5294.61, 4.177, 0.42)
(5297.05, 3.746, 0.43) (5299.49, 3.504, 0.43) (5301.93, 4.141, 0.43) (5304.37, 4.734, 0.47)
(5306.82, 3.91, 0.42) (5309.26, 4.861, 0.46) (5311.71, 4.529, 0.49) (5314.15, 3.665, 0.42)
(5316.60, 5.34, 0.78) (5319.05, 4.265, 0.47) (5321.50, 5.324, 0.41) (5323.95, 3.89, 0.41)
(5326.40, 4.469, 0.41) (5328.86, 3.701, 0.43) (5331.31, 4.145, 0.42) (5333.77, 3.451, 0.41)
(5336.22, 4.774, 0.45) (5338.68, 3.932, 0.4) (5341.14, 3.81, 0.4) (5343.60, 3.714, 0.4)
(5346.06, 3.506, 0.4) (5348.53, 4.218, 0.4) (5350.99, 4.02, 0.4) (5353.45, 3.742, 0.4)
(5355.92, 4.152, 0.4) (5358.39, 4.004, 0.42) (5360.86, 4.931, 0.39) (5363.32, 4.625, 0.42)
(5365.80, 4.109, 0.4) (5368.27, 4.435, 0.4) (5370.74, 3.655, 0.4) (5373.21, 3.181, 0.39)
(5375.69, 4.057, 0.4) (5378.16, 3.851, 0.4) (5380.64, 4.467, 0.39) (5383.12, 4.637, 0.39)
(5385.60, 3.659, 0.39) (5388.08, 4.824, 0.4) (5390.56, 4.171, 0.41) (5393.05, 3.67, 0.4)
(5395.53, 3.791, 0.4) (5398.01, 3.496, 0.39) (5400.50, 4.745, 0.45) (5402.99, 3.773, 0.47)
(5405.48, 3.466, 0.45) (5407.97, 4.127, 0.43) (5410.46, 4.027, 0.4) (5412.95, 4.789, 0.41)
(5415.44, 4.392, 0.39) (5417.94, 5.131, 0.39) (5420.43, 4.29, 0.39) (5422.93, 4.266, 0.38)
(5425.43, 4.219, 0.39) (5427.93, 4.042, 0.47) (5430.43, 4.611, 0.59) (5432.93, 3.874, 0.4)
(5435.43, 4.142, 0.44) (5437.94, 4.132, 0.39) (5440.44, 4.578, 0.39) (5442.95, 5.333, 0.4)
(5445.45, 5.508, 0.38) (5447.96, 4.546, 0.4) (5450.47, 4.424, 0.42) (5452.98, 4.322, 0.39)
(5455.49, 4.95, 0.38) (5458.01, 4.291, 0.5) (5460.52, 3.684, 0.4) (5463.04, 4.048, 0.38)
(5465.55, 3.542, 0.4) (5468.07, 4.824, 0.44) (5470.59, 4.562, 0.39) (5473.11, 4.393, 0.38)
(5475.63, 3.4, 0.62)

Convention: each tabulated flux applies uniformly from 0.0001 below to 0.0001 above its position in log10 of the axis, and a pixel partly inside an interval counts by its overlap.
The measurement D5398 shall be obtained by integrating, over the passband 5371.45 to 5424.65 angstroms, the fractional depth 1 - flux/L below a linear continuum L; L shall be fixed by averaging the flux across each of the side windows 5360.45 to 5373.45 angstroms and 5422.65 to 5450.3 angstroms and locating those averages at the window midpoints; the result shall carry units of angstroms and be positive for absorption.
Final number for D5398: 2.33 angstroms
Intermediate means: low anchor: 4.18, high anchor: 4.48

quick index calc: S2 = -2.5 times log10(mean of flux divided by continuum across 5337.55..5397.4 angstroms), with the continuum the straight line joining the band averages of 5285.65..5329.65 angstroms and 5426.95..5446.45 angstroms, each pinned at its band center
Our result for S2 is 0.09 mag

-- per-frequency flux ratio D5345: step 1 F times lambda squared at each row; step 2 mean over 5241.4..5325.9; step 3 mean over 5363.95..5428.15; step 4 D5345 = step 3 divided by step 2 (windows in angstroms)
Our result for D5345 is 1.1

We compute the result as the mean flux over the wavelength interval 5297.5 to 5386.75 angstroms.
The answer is 4.15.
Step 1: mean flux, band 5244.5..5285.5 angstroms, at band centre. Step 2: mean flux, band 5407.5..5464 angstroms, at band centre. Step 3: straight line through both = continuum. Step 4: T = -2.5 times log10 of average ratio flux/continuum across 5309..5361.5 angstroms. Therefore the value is -0.02 mag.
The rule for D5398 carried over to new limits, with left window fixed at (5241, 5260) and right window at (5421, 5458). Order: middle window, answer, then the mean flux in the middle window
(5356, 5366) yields -0.6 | 4.42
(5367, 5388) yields 0.9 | 4.04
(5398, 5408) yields 0.9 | 3.95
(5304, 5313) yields -1.2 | 4.48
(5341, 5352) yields 0.7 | 3.85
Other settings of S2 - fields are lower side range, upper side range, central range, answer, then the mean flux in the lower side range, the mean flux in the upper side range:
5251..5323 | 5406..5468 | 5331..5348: 0.081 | 4.11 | 4.38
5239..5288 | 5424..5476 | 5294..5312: -0.067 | 3.82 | 4.37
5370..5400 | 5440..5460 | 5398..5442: 0.029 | 3.98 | 4.71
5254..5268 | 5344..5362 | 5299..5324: -0.138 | 3.71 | 4.06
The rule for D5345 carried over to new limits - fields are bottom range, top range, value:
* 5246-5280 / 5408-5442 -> 1.22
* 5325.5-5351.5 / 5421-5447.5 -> 1.17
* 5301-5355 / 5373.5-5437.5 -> 1.02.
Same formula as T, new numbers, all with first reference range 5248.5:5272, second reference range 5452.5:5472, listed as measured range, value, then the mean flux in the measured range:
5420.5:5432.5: -0.020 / 4.26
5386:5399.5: 0.028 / 3.98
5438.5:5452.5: -0.140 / 4.81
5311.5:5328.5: -0.147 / 4.46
